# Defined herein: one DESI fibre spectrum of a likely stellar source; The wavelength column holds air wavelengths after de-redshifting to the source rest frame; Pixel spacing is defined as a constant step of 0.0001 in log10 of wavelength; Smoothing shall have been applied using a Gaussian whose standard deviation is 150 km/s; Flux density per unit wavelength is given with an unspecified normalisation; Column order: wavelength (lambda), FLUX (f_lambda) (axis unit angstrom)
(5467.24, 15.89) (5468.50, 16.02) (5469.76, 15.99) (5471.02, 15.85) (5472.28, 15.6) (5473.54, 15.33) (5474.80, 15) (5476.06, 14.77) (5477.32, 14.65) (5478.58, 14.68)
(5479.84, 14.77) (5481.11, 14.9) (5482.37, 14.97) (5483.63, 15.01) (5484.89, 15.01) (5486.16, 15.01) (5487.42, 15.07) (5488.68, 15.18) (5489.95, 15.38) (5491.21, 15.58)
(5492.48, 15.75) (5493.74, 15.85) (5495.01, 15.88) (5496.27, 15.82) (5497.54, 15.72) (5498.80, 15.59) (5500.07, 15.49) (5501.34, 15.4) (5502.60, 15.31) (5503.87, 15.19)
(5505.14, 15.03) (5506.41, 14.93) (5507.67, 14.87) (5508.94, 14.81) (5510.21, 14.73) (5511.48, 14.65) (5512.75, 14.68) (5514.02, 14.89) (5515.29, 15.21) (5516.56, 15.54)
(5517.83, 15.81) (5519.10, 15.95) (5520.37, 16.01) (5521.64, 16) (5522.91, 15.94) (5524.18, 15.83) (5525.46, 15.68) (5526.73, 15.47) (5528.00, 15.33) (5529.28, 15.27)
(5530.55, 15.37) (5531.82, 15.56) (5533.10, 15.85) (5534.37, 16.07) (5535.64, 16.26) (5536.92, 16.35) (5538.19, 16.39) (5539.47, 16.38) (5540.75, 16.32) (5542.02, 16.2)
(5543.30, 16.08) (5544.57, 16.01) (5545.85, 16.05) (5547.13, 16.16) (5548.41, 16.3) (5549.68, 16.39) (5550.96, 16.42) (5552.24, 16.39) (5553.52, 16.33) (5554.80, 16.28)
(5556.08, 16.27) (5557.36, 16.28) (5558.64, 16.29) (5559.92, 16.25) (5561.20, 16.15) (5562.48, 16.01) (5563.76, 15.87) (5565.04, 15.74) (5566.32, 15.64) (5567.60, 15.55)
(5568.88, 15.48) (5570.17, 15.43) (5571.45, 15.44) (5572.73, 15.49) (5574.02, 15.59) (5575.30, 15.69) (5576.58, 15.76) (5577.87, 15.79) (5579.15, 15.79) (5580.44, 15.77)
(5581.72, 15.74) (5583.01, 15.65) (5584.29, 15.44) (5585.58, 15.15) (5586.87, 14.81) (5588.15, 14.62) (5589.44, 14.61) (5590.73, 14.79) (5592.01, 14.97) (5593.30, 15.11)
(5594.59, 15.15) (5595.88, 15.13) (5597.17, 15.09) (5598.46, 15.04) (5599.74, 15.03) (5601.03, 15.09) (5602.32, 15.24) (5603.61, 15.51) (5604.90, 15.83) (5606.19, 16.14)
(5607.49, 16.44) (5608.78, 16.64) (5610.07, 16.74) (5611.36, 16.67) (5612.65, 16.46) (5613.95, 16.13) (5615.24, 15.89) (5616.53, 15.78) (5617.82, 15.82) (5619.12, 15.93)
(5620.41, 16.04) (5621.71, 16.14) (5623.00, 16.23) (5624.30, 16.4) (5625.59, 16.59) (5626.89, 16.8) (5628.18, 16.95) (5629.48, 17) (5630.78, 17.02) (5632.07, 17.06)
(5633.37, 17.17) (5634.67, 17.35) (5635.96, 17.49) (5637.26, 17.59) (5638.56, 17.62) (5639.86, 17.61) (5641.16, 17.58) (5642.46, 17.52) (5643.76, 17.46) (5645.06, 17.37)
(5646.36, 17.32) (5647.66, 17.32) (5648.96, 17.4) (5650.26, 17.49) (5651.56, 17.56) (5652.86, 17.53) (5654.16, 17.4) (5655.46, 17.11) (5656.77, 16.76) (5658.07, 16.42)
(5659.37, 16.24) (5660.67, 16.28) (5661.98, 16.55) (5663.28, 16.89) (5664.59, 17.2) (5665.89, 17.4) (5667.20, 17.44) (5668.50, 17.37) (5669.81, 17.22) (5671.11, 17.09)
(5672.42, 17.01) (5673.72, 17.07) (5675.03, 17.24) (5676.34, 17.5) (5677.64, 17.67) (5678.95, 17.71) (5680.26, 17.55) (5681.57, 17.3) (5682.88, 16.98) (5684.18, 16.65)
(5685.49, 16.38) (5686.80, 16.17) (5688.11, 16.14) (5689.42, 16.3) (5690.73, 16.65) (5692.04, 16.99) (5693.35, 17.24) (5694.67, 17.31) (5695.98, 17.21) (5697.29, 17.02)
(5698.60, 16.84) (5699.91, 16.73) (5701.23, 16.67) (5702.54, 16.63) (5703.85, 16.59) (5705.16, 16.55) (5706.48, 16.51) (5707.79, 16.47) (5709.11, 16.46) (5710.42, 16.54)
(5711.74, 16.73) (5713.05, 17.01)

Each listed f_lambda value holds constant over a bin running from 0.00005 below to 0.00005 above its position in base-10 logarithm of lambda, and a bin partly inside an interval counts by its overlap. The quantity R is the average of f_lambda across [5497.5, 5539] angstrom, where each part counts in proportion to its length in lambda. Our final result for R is 15.5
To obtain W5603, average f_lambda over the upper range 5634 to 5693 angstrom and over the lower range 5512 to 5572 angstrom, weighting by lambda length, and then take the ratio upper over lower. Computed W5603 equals 1.1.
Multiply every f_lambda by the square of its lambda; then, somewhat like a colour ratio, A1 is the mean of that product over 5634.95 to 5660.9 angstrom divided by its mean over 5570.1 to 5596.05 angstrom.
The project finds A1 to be 1.15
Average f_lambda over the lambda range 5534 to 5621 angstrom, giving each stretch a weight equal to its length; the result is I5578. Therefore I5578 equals 15.8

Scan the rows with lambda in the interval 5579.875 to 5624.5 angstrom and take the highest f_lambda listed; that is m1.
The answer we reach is 16.74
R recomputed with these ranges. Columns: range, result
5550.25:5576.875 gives 15.9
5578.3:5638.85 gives 16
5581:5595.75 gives 15.1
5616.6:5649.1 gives 17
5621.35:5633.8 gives 16.7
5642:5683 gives 17.2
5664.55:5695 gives 17.1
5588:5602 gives 15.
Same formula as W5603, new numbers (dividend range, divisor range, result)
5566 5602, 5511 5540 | 0.98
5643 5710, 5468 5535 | 1.11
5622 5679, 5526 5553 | 1.07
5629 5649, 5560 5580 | 1.11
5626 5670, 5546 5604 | 1.10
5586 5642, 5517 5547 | 1.01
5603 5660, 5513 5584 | 1.06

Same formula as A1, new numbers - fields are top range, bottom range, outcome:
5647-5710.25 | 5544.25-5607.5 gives 1.12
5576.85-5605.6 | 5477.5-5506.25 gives 1.03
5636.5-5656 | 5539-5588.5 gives 1.13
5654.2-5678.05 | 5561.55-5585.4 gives 1.12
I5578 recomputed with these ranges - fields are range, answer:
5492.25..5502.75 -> 15.7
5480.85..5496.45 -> 15.3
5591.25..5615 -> 15.7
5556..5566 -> 16.1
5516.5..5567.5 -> 16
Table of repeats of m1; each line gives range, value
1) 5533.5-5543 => 16.39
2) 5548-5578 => 16.42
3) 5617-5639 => 17.62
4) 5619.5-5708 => 17.71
